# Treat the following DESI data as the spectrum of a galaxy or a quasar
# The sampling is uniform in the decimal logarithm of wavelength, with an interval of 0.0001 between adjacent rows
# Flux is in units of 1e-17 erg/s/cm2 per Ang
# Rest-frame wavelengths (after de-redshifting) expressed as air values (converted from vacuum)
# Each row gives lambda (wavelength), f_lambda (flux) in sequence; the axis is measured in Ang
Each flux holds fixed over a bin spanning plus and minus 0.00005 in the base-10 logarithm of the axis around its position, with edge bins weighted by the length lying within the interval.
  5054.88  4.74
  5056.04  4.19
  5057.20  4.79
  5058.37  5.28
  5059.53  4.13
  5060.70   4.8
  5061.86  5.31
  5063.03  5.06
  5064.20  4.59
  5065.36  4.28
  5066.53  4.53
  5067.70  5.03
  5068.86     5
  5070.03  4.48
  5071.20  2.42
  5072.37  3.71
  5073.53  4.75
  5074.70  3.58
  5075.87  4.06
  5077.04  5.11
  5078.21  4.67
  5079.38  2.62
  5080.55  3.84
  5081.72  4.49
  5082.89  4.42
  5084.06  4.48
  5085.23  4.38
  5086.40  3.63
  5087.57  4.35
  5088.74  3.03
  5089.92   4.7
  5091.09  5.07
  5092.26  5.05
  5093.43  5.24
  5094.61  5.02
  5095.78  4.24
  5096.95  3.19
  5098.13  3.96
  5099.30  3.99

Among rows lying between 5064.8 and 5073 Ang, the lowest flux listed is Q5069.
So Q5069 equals 2.42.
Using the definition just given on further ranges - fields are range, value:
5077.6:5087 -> 2.62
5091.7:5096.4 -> 4.24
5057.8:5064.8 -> 4.13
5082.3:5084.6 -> 4.42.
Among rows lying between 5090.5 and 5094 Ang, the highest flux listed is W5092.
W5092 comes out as 5.24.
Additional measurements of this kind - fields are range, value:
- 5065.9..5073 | 5.03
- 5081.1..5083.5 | 4.49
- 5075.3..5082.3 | 5.11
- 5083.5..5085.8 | 4.48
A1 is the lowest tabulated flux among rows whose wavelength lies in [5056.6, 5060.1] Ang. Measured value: 4.13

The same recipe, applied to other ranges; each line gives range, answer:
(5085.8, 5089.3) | 3.03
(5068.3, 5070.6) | 4.48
